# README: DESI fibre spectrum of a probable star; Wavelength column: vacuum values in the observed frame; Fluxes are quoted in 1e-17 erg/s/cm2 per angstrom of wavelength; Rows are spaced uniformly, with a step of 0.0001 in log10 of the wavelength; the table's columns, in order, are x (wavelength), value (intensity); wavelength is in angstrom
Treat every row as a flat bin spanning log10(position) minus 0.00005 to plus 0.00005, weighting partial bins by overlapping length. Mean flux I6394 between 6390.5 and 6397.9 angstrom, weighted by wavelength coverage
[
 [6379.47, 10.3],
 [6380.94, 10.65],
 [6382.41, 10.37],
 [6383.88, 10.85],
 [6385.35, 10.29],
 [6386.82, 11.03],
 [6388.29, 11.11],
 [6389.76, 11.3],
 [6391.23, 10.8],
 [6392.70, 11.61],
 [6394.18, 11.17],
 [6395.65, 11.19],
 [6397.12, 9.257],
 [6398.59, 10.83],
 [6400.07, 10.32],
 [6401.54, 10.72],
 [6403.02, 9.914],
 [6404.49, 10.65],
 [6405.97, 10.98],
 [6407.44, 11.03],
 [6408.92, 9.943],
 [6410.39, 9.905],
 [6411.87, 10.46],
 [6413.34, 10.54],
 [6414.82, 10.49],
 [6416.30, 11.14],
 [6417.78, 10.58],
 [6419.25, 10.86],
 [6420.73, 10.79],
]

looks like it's 10.8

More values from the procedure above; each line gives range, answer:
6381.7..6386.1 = 10.5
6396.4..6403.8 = 10.2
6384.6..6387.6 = 10.7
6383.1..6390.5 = 10.9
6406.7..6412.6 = 10.3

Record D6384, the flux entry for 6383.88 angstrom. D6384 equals 10.85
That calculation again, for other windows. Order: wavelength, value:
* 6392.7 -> 11.61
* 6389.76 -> 11.3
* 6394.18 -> 11.17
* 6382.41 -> 10.37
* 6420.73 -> 10.79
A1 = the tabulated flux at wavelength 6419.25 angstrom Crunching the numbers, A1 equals 10.86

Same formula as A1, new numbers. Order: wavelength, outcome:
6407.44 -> 11.03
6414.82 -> 10.49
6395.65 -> 11.19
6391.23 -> 10.8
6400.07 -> 10.32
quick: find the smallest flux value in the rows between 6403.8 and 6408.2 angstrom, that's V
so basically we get 10.65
